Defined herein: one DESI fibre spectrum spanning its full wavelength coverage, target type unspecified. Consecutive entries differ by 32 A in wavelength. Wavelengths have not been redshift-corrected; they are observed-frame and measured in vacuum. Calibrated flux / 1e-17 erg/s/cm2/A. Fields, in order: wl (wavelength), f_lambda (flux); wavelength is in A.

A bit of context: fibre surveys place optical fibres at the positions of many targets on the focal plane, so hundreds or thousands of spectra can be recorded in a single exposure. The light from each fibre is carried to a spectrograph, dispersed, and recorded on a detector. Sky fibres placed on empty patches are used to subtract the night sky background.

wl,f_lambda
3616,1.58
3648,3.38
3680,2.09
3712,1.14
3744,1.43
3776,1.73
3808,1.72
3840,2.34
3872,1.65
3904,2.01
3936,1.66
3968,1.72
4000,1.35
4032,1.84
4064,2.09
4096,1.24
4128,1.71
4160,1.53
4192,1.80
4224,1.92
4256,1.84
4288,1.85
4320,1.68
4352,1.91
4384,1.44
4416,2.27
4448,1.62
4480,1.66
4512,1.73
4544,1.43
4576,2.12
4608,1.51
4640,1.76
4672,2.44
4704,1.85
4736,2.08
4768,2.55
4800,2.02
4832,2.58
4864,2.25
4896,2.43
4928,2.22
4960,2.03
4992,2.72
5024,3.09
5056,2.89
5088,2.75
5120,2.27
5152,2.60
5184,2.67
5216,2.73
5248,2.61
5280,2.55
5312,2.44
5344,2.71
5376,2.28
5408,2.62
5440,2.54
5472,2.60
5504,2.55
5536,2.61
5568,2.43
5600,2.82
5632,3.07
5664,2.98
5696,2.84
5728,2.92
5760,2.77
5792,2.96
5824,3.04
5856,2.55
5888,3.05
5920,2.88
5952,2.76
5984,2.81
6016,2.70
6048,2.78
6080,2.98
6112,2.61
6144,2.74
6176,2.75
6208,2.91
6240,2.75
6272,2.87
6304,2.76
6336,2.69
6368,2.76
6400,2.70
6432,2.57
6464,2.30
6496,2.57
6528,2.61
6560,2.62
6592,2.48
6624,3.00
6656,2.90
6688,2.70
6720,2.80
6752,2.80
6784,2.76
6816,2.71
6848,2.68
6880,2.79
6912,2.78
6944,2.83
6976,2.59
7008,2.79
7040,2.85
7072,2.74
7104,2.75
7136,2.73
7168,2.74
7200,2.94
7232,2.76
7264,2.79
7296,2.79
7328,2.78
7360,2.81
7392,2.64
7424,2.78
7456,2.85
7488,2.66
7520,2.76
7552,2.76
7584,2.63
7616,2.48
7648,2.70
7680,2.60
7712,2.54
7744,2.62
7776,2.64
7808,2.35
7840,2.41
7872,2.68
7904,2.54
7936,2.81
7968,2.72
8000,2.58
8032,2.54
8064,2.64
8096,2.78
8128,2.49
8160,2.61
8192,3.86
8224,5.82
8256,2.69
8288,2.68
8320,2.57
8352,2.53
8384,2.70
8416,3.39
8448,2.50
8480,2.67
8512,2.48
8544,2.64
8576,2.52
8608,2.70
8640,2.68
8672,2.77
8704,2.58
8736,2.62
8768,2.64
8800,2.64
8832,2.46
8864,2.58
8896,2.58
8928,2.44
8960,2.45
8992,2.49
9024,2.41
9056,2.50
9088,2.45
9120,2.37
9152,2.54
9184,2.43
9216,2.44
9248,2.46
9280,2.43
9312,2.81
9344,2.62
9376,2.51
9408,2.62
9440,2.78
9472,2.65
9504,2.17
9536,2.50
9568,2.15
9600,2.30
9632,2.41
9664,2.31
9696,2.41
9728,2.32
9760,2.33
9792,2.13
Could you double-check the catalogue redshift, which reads 0.25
